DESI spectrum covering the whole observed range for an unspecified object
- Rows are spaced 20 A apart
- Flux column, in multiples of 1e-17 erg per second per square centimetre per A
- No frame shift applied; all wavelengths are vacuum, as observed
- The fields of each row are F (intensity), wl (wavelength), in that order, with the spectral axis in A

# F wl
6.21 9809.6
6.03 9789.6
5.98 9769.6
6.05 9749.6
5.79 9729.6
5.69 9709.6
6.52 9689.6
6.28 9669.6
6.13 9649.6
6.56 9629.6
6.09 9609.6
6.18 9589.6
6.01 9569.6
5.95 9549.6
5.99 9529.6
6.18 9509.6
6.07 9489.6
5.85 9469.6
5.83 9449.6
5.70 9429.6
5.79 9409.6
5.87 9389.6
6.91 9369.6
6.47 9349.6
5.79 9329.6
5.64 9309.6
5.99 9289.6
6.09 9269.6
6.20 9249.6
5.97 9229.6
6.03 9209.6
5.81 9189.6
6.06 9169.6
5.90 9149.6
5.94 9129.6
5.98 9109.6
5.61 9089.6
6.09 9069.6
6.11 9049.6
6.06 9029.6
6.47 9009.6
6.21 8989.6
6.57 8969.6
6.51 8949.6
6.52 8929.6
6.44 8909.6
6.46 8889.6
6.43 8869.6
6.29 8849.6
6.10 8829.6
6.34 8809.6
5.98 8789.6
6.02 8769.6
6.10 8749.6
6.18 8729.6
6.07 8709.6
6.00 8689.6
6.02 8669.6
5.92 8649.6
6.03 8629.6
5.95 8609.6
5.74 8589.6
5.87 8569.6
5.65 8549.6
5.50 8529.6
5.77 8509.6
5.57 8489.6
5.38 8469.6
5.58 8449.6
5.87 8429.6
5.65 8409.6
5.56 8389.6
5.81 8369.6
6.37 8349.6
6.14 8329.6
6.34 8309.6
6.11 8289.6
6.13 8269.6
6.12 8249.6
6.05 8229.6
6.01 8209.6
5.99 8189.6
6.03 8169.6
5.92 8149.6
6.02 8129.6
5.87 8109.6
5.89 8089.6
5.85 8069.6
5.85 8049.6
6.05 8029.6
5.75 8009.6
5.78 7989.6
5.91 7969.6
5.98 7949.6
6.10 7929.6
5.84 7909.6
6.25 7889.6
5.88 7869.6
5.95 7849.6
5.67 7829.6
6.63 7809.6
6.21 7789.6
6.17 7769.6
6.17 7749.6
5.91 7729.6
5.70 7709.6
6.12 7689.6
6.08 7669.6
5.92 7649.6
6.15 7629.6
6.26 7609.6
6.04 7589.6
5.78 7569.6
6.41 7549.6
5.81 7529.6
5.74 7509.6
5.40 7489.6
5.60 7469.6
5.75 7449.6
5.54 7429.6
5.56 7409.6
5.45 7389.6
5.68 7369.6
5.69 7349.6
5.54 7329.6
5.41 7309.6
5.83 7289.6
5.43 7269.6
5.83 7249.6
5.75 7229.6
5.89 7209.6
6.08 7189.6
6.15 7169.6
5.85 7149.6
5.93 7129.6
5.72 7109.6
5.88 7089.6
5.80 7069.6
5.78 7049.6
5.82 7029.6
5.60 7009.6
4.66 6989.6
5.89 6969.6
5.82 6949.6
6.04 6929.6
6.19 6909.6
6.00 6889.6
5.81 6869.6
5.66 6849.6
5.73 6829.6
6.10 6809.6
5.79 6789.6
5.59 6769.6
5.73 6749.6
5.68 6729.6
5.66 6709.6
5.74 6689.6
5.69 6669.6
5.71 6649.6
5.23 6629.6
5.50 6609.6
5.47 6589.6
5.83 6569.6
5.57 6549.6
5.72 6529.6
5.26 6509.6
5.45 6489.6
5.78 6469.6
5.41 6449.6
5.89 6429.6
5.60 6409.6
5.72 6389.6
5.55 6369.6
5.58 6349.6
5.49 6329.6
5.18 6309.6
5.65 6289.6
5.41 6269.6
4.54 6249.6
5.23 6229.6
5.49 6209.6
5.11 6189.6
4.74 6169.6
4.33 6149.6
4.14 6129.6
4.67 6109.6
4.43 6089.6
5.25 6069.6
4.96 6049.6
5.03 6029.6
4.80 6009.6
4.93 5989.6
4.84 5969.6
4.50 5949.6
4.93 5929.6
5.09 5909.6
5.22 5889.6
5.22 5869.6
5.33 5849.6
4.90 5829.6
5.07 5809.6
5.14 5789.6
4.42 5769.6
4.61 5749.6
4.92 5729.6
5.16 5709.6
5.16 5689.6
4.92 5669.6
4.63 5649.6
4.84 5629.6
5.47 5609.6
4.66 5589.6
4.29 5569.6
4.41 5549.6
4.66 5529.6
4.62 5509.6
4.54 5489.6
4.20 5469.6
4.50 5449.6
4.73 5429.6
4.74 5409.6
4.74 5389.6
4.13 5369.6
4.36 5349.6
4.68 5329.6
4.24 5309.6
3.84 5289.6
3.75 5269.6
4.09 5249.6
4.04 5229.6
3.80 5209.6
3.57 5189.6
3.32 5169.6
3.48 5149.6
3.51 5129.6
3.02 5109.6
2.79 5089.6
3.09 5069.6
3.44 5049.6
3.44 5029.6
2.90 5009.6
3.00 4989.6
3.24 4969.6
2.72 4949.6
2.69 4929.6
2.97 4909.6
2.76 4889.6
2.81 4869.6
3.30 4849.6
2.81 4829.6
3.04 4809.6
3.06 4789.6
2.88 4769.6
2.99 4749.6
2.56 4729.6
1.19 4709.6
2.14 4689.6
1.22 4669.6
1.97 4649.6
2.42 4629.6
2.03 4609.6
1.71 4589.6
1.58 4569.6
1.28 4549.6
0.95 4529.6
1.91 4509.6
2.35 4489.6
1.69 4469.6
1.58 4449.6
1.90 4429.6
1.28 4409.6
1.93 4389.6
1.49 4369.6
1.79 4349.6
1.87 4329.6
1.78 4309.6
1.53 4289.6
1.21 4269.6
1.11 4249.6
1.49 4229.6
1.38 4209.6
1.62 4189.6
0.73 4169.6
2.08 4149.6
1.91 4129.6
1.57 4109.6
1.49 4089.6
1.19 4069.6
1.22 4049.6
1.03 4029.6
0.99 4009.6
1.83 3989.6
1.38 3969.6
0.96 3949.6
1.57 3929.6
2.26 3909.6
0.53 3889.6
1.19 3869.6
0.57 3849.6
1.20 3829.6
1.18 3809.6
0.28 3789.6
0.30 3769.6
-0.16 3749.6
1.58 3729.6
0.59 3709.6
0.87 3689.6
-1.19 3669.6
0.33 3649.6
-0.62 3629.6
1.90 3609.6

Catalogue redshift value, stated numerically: 0.19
